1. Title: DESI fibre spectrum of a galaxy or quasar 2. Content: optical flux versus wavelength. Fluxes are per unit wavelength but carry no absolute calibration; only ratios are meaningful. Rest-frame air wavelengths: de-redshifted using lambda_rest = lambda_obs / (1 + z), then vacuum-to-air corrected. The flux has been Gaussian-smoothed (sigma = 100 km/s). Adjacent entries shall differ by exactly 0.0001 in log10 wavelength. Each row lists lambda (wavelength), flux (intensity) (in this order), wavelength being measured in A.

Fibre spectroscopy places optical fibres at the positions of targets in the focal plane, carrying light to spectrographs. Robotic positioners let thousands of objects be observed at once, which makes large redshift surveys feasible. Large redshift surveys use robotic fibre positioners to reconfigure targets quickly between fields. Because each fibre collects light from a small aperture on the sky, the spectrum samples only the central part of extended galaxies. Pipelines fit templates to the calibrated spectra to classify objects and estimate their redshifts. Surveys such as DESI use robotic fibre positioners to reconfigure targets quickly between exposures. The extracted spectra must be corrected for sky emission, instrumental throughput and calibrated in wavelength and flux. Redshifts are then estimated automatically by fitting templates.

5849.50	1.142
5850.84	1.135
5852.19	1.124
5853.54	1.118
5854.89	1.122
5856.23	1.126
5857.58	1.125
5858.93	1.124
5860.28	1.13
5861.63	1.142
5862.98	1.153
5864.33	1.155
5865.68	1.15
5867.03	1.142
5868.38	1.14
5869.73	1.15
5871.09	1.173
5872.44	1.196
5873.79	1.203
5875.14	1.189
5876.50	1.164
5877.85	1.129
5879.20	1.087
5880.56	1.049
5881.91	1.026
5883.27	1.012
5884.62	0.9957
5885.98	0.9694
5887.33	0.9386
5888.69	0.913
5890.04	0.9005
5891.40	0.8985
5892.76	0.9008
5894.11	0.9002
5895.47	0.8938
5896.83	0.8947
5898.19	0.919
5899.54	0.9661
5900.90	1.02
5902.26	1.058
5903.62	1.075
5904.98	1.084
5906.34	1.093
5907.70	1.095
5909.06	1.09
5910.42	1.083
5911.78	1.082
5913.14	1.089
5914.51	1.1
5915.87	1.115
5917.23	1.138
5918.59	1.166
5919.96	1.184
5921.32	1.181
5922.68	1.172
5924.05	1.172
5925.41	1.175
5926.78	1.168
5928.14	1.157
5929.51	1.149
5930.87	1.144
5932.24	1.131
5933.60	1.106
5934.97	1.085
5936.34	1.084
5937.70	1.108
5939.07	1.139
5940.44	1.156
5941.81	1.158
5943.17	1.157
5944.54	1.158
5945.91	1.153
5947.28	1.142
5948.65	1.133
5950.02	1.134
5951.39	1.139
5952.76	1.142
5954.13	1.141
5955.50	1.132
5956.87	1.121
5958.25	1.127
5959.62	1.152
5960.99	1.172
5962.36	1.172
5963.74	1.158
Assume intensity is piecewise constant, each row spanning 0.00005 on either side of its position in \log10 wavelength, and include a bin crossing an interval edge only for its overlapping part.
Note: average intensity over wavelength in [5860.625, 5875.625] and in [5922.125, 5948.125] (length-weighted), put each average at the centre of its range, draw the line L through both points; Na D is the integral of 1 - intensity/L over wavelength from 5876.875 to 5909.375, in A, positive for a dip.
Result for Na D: 4.4 A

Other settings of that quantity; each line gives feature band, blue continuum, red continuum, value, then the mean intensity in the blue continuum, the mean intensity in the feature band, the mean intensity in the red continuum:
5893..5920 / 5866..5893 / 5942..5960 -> 1.1 A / 1.06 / 1.05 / 1.14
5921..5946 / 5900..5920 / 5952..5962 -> -0.6 A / 1.09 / 1.14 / 1.14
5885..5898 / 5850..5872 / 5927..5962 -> 2.6 A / 1.14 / 0.914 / 1.14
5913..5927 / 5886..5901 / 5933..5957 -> -1.7 A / 0.921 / 1.15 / 1.13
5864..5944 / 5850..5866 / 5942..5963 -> 3.9 A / 1.13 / 1.08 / 1.15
